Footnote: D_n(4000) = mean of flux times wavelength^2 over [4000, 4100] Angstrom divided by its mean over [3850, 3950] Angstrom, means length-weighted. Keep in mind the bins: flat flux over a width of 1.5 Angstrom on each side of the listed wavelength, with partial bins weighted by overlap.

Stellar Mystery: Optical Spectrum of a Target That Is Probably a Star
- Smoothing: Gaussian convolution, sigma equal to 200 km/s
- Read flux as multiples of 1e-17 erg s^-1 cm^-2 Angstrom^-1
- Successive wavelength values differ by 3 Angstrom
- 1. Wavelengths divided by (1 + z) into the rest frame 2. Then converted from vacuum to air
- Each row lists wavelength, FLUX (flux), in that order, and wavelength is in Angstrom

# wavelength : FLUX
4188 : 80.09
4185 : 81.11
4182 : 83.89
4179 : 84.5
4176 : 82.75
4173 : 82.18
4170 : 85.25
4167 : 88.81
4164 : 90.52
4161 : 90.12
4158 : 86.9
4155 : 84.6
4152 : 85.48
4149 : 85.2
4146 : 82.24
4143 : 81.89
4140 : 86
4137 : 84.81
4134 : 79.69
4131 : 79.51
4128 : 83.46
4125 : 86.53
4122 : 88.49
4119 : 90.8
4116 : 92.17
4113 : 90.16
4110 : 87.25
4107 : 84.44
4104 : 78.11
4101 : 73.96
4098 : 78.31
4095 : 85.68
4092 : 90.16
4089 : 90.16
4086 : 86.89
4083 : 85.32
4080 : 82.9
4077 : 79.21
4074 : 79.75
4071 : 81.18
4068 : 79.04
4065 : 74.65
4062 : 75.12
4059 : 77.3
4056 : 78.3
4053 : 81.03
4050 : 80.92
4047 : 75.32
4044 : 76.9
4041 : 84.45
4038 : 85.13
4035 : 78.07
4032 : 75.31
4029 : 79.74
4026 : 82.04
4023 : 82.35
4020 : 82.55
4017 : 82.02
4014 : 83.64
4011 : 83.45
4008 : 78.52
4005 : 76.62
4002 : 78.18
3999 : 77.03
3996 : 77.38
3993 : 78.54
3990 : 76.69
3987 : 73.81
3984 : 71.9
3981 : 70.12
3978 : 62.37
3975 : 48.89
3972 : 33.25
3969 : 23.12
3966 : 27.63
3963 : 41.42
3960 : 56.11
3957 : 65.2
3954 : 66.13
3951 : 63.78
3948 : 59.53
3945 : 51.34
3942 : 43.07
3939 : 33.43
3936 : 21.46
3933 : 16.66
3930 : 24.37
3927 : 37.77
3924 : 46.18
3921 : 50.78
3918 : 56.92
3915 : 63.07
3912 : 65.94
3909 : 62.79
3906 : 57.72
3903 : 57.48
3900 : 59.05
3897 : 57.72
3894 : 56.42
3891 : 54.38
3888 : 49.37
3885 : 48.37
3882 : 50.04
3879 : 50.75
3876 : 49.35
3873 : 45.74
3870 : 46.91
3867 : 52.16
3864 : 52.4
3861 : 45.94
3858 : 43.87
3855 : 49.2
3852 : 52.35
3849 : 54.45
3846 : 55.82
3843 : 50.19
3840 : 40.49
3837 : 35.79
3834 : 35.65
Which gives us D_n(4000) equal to 1.8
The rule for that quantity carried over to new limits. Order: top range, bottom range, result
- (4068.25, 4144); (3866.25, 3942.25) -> 1.93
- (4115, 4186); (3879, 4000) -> 1.77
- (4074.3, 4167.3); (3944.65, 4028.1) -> 1.36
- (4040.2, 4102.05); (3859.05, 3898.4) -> 1.76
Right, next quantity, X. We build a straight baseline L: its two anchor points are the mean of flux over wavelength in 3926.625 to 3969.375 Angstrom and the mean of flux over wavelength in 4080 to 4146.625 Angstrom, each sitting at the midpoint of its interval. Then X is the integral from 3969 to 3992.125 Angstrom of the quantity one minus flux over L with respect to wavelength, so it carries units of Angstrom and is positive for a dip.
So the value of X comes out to -4.02 Angstrom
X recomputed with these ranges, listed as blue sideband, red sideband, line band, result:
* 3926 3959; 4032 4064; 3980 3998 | -4.7 Angstrom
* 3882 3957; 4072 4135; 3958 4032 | -3.3 Angstrom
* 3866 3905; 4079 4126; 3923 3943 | 9.5 Angstrom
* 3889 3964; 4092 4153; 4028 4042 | -2.2 Angstrom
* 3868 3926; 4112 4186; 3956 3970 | 4.4 Angstrom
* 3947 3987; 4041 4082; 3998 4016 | -4.3 Angstrom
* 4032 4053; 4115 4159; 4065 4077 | 0.3 Angstrom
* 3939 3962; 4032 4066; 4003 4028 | -3.6 Angstrom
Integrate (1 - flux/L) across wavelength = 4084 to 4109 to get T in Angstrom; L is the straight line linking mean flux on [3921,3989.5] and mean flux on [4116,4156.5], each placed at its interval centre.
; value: -2.3 Angstrom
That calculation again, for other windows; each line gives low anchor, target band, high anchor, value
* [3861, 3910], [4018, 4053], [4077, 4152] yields -3.2 Angstrom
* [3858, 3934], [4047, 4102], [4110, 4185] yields -4.1 Angstrom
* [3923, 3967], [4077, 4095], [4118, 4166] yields -3.1 Angstrom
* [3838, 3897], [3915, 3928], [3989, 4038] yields 2.3 Angstrom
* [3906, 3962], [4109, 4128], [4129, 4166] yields -2.1 Angstrom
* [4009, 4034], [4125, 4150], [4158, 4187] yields 0.4 Angstrom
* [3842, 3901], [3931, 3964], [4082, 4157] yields 8.0 Angstrom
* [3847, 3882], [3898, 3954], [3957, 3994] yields 3.9 Angstrom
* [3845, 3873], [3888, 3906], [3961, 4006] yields -1.0 Angstrom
